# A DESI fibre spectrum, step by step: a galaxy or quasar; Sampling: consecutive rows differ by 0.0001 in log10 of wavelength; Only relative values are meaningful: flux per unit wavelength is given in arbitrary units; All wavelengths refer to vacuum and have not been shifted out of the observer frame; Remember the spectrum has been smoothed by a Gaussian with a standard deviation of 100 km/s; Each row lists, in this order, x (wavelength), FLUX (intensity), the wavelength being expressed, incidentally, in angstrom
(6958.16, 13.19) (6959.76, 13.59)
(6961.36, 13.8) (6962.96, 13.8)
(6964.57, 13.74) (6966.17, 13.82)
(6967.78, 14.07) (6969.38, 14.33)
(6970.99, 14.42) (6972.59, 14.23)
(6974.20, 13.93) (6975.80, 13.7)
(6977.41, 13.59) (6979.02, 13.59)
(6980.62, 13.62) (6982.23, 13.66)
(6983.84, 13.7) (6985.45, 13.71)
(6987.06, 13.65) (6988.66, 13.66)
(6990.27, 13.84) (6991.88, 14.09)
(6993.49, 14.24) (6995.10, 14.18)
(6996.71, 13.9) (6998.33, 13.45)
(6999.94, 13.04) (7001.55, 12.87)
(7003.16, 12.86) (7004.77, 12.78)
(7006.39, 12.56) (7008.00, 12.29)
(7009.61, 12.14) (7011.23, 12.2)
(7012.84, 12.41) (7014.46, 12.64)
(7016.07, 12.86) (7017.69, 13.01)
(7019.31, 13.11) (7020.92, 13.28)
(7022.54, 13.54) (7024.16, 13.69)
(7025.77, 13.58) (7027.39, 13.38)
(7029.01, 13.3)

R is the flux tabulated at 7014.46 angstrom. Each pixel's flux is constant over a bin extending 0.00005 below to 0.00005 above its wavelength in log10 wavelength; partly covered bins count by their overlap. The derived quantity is 12.64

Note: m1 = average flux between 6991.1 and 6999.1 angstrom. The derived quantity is 14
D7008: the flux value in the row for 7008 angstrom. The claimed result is 12.29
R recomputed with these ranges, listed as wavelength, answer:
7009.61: 12.14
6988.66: 13.66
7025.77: 13.58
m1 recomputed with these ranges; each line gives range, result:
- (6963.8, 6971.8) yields 14.1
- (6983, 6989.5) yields 13.7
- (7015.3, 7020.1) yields 13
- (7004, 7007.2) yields 12.7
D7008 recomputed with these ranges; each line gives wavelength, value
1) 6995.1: 14.18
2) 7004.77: 12.78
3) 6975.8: 13.7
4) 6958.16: 13.19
